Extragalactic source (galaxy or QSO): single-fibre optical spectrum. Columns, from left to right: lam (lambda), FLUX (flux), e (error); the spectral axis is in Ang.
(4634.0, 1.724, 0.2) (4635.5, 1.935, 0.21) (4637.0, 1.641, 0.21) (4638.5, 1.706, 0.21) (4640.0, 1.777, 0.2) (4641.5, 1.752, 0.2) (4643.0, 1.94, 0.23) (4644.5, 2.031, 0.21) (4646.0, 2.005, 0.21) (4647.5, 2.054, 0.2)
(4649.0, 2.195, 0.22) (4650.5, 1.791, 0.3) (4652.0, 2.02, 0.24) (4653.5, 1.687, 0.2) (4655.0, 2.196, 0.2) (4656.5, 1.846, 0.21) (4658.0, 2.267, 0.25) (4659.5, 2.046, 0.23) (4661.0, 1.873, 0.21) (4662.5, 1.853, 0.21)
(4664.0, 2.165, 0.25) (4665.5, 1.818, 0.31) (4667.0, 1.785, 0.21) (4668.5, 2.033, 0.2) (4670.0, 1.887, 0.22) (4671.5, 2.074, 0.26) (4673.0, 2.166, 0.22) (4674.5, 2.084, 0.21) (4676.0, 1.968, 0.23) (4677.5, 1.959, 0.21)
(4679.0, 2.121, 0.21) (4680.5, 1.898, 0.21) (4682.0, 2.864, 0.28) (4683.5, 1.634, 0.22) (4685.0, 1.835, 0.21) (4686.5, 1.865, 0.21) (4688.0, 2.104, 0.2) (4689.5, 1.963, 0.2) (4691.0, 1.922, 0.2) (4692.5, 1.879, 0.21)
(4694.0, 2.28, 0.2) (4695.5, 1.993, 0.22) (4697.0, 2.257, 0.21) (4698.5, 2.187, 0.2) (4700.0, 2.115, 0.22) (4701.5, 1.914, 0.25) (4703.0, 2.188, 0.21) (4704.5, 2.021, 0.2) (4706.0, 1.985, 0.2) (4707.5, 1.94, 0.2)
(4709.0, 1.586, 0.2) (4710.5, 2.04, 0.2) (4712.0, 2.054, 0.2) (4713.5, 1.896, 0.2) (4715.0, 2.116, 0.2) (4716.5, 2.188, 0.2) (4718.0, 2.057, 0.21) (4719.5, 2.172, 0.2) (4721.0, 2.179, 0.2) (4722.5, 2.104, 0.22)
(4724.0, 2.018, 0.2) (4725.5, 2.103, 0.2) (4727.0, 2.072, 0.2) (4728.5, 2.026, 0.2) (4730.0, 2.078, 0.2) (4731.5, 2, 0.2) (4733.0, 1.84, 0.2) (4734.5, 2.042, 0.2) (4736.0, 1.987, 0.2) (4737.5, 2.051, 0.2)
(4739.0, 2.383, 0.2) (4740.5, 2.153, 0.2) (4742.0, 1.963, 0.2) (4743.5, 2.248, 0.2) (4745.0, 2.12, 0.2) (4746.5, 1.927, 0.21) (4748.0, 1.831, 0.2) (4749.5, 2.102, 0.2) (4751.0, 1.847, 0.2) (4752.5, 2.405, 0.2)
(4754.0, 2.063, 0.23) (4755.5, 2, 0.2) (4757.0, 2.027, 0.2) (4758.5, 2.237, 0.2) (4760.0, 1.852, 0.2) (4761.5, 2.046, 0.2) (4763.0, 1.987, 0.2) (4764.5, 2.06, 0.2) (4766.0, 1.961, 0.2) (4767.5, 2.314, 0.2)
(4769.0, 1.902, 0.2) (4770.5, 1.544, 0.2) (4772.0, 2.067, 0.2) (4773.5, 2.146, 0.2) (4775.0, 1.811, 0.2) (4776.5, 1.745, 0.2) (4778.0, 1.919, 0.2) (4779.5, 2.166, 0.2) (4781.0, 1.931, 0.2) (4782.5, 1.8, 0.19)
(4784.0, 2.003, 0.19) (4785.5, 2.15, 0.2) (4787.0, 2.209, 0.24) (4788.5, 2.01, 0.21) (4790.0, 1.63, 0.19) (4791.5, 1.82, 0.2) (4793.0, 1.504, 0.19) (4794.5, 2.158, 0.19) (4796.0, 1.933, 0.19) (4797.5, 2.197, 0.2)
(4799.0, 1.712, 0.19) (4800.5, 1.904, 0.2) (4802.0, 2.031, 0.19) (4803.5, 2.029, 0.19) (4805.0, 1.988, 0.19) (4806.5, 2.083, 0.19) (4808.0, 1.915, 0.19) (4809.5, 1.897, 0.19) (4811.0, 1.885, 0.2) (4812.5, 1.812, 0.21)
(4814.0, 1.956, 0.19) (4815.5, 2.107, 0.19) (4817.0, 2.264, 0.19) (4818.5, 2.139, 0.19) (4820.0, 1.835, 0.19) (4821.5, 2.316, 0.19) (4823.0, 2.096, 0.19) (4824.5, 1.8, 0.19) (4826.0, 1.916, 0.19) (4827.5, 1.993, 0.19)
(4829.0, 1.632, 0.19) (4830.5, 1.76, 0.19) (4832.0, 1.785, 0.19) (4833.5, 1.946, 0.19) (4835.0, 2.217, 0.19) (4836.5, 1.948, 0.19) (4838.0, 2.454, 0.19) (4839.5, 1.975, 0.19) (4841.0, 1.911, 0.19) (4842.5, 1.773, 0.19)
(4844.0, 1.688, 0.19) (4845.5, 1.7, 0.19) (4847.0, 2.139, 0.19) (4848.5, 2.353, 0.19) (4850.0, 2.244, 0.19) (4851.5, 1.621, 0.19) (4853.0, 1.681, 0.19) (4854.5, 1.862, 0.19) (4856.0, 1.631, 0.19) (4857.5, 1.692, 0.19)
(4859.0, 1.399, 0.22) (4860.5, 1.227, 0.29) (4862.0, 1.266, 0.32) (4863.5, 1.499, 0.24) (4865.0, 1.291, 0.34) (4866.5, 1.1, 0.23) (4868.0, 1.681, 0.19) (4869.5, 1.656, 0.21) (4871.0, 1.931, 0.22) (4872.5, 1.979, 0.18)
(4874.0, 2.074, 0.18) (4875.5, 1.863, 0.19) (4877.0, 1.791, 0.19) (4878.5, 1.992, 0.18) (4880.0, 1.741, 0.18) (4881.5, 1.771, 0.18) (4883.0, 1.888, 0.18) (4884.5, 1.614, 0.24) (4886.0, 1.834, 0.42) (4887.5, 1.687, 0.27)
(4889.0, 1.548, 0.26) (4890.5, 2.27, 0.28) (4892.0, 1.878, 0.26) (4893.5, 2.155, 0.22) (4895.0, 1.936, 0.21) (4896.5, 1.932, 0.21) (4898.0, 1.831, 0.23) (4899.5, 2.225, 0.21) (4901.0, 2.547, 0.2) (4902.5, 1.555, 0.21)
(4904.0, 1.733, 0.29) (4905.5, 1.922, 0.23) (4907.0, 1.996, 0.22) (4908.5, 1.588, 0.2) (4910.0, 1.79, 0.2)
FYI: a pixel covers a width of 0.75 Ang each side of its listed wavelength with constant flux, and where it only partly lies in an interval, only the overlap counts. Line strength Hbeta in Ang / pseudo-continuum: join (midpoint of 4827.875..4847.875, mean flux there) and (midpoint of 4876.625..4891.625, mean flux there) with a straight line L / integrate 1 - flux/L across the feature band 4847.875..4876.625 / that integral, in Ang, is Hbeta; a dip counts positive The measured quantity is 2.8 Ang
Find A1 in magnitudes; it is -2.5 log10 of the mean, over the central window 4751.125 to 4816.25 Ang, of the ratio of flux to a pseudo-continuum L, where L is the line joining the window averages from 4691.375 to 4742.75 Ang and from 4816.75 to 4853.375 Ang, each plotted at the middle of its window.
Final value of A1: 0.02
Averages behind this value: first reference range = 2.05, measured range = 1.97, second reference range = 1.97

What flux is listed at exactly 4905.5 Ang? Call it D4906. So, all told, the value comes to 1.922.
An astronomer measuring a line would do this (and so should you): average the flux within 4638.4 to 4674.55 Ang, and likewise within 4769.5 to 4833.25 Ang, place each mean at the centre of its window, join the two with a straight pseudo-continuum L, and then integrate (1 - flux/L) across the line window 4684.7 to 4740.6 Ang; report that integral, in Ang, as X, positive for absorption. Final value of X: -2.5 Ang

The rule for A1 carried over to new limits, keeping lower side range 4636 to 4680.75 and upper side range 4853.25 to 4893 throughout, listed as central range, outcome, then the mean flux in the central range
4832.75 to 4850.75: -0.17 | 2.03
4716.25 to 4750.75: -0.11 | 2.07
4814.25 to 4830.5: -0.14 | 2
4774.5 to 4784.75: -0.06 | 1.91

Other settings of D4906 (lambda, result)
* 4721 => 2.179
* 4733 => 1.84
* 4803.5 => 2.029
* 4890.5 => 2.27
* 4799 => 1.712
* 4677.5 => 1.959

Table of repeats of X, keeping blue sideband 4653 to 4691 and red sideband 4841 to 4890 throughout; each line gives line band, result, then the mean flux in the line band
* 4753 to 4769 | -1.5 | 2.05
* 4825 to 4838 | -1.1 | 1.93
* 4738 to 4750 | -1.2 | 2.09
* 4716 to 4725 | -0.9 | 2.12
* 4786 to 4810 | -1.5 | 1.94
